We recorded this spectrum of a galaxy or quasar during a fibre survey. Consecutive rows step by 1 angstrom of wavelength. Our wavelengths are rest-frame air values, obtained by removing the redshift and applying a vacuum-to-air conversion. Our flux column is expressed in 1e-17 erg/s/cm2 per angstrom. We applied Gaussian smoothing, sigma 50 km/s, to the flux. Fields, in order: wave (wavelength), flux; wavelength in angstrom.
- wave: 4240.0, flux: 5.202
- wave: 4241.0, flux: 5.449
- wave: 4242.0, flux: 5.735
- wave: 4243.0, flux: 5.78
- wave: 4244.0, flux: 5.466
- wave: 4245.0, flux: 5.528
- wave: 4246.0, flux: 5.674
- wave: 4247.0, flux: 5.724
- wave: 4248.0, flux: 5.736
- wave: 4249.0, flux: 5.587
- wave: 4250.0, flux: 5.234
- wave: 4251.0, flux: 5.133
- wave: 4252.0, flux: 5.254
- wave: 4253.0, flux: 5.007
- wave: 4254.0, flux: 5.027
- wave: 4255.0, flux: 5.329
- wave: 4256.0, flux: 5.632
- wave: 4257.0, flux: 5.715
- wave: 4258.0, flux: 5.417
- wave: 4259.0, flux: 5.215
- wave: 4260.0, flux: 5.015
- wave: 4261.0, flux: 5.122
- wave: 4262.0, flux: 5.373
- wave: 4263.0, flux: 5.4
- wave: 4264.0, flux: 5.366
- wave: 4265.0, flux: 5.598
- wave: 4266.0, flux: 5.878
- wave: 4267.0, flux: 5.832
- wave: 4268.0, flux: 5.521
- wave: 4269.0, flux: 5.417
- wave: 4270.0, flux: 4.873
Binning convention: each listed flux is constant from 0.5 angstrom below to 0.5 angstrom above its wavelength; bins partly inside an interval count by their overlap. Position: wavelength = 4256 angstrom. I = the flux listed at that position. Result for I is 5.632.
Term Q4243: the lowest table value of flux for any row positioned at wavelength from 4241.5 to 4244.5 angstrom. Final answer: 5.466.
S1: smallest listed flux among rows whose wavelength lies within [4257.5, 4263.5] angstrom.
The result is 5.015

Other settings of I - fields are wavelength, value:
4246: 5.674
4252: 5.254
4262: 5.373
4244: 5.466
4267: 5.832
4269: 5.417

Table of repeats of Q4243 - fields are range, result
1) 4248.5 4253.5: 5.007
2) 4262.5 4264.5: 5.366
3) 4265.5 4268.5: 5.521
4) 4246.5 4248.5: 5.724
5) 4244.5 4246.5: 5.528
